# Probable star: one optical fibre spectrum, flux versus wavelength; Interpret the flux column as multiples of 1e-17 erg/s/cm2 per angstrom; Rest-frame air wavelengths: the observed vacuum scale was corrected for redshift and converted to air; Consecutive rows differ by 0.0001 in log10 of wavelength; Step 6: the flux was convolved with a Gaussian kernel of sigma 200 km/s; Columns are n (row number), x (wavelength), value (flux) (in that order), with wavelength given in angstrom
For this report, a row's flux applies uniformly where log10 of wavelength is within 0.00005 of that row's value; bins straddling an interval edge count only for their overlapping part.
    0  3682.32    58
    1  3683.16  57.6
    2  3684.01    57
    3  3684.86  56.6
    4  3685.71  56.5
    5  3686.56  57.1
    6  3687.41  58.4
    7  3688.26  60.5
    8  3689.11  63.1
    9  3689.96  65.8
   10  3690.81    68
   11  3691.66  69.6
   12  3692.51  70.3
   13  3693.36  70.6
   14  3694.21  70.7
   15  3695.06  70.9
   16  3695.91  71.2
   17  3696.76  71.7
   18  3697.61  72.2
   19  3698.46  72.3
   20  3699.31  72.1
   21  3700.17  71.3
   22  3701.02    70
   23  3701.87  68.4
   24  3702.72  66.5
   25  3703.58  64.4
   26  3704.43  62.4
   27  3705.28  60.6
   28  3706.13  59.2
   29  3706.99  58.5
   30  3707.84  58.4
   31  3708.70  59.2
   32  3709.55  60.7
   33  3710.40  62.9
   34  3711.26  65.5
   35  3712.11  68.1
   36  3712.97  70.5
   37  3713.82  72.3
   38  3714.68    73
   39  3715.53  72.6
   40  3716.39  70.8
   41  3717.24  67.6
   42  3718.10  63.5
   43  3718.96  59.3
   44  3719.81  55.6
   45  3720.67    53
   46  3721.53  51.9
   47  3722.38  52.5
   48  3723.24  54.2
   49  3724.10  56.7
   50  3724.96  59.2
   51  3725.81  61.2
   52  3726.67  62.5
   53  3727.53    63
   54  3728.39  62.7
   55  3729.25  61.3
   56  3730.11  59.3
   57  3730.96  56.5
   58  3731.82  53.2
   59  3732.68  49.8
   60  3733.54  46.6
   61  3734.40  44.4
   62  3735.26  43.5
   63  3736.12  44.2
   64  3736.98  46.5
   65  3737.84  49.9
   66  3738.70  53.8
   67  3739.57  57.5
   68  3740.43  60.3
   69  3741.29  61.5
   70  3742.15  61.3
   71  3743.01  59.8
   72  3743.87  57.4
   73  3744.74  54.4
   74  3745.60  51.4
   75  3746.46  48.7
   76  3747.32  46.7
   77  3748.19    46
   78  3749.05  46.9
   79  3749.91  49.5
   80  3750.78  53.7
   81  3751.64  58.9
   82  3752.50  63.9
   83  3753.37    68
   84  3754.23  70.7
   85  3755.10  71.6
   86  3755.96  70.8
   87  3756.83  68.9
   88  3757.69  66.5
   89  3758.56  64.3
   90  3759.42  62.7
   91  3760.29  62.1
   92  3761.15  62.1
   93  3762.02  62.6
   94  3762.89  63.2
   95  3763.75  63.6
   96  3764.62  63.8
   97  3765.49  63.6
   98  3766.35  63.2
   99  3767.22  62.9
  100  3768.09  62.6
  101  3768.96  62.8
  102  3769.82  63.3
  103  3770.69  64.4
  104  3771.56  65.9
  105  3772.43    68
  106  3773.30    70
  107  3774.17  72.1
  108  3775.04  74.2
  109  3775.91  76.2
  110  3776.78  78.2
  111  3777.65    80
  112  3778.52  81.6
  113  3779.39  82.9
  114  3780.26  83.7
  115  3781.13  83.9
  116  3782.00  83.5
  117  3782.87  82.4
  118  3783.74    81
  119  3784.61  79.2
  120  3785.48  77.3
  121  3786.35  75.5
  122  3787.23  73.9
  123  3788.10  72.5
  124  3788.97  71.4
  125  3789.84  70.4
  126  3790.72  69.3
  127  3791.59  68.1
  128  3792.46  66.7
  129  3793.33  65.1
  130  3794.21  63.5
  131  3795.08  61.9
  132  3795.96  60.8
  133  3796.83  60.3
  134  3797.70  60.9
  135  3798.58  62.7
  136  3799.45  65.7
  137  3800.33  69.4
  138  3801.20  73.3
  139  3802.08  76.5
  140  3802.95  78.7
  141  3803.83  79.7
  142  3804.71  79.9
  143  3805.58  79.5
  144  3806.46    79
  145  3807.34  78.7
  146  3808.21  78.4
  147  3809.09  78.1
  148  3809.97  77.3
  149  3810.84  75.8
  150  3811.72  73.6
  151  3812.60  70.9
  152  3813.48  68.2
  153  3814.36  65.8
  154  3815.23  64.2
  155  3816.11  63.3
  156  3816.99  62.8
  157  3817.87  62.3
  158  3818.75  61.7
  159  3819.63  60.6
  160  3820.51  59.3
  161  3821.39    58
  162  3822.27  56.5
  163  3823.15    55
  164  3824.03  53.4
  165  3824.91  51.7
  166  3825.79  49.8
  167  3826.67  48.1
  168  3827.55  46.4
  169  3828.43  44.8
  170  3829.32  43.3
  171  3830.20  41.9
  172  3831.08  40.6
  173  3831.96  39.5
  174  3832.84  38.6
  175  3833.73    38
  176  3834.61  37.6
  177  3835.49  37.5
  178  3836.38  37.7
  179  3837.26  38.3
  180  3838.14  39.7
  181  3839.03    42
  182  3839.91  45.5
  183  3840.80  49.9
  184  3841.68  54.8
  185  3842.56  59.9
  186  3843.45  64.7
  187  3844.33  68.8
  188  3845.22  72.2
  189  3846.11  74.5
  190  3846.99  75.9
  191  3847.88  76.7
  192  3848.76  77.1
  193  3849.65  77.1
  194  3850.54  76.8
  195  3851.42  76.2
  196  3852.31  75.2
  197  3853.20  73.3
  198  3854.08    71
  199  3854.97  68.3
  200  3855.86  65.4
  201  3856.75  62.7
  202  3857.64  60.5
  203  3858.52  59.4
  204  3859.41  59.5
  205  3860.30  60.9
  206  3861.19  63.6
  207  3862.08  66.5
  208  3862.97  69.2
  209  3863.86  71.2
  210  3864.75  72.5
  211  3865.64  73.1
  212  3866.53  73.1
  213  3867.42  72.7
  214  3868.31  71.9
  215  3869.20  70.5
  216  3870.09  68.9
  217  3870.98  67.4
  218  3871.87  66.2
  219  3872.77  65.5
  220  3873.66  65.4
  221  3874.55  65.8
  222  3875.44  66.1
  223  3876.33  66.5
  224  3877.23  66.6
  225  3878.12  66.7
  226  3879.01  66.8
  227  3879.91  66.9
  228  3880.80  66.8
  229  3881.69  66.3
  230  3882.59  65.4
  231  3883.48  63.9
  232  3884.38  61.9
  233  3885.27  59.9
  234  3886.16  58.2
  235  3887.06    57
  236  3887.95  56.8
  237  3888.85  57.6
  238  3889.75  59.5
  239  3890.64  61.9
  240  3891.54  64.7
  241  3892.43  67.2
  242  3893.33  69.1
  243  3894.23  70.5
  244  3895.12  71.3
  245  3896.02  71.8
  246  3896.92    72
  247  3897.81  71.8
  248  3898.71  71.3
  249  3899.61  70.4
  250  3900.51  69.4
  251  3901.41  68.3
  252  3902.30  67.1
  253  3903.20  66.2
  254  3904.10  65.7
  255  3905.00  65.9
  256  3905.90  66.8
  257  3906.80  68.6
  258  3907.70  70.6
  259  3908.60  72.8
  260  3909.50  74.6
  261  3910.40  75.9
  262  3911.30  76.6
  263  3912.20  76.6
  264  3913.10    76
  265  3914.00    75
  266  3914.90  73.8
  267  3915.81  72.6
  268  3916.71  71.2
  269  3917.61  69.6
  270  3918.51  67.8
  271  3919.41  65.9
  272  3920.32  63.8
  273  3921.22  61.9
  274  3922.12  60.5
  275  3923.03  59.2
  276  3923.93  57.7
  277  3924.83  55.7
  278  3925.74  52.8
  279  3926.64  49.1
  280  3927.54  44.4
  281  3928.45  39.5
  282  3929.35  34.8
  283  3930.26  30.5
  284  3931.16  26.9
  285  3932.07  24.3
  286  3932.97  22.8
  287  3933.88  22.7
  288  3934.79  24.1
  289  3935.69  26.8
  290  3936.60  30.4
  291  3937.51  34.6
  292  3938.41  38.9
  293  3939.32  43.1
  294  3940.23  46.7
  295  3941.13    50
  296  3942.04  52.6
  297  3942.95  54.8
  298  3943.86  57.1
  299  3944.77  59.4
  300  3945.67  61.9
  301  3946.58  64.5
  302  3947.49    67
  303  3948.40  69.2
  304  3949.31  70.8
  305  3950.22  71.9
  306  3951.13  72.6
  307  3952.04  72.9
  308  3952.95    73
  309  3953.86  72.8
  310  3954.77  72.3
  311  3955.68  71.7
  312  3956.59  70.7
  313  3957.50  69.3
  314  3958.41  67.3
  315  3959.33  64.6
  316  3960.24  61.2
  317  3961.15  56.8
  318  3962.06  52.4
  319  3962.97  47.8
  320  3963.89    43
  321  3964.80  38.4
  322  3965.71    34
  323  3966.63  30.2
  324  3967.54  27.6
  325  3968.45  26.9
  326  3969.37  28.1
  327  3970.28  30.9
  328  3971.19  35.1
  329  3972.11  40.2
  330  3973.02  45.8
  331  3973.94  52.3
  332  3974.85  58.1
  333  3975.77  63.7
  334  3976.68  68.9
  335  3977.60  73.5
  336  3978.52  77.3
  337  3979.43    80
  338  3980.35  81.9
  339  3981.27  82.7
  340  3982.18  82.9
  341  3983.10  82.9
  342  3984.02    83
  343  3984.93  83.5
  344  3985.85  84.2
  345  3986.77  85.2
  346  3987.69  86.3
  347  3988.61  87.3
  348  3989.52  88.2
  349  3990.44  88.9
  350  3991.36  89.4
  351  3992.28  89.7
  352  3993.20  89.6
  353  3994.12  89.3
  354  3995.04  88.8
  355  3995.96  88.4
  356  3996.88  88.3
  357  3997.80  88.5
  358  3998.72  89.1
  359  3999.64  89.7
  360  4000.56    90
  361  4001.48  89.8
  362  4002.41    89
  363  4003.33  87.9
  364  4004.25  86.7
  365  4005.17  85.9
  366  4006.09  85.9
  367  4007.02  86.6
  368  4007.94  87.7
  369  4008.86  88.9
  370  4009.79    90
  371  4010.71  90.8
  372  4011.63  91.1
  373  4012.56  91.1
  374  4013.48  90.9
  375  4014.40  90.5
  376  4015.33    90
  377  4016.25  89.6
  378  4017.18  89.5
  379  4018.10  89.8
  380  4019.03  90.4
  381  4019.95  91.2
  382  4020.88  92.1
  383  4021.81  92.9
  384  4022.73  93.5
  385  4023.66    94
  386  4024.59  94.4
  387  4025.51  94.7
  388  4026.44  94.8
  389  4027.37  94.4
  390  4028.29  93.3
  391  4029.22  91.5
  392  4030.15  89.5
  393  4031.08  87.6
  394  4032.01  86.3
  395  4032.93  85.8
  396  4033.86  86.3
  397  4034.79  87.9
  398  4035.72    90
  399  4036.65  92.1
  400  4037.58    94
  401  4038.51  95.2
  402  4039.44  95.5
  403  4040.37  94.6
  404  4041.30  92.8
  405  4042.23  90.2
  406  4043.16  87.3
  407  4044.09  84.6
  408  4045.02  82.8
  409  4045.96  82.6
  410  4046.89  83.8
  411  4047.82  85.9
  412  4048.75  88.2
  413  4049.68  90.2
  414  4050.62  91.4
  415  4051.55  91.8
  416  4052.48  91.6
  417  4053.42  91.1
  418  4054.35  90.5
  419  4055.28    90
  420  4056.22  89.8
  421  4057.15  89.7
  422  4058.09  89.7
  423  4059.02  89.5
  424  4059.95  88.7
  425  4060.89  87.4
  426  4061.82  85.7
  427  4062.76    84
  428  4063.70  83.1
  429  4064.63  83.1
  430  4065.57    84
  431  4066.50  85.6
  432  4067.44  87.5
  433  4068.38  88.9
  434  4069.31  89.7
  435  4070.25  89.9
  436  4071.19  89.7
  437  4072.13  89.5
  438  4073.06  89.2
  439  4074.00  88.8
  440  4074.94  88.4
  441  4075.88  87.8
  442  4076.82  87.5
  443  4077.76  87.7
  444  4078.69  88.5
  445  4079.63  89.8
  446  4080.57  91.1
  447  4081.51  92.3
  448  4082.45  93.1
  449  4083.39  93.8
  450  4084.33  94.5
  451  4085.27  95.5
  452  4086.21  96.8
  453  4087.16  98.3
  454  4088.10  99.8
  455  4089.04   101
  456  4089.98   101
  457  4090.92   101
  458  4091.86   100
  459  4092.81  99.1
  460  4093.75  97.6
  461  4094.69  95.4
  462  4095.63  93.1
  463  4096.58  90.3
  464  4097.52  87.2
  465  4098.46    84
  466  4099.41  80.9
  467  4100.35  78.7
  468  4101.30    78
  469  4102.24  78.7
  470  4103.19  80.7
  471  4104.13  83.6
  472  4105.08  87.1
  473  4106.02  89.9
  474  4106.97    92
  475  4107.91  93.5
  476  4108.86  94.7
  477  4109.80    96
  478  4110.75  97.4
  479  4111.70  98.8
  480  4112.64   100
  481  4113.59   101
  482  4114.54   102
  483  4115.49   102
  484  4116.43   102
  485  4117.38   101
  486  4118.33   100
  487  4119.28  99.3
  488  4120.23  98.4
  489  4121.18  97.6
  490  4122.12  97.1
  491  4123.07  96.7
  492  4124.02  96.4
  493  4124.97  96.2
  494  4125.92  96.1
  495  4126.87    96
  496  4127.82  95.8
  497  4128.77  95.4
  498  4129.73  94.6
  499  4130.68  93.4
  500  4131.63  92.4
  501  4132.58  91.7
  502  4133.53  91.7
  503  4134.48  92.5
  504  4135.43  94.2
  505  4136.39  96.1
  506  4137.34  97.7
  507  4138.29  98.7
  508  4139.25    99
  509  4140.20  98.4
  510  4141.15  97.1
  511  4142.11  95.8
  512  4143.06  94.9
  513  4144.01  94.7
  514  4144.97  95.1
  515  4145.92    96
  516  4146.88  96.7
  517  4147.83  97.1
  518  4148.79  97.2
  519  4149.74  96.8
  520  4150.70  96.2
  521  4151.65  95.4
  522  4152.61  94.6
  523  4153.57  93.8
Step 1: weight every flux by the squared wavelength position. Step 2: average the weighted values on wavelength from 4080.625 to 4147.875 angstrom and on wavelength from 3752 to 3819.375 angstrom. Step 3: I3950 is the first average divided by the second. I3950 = 1.59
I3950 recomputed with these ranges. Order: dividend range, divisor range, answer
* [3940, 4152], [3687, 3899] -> 1.52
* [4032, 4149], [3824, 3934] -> 1.67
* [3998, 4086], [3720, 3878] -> 1.60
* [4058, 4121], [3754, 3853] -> 1.63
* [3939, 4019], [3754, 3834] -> 1.20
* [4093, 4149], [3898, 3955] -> 1.77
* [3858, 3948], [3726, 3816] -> 0.99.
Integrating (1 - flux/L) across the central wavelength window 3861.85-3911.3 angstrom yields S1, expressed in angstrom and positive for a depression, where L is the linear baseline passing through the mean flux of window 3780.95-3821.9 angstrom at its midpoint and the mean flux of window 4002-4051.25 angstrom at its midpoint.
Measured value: 6.7 angstrom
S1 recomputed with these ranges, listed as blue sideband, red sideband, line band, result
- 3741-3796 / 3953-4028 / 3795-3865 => 7.2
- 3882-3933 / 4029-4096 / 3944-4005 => 4.3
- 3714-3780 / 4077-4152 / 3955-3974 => 7.8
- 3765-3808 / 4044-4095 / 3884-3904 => 3.4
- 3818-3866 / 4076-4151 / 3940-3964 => 3.2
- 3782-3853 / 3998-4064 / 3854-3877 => 0.8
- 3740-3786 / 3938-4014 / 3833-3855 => 2.5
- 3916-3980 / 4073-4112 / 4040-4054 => -1.6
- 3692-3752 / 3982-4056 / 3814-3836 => 5.9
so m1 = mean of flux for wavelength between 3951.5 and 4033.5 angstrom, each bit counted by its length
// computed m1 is 77.2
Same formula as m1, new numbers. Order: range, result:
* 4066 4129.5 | 93.1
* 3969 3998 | 74.5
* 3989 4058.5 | 89.8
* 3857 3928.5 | 66.1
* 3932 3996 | 61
